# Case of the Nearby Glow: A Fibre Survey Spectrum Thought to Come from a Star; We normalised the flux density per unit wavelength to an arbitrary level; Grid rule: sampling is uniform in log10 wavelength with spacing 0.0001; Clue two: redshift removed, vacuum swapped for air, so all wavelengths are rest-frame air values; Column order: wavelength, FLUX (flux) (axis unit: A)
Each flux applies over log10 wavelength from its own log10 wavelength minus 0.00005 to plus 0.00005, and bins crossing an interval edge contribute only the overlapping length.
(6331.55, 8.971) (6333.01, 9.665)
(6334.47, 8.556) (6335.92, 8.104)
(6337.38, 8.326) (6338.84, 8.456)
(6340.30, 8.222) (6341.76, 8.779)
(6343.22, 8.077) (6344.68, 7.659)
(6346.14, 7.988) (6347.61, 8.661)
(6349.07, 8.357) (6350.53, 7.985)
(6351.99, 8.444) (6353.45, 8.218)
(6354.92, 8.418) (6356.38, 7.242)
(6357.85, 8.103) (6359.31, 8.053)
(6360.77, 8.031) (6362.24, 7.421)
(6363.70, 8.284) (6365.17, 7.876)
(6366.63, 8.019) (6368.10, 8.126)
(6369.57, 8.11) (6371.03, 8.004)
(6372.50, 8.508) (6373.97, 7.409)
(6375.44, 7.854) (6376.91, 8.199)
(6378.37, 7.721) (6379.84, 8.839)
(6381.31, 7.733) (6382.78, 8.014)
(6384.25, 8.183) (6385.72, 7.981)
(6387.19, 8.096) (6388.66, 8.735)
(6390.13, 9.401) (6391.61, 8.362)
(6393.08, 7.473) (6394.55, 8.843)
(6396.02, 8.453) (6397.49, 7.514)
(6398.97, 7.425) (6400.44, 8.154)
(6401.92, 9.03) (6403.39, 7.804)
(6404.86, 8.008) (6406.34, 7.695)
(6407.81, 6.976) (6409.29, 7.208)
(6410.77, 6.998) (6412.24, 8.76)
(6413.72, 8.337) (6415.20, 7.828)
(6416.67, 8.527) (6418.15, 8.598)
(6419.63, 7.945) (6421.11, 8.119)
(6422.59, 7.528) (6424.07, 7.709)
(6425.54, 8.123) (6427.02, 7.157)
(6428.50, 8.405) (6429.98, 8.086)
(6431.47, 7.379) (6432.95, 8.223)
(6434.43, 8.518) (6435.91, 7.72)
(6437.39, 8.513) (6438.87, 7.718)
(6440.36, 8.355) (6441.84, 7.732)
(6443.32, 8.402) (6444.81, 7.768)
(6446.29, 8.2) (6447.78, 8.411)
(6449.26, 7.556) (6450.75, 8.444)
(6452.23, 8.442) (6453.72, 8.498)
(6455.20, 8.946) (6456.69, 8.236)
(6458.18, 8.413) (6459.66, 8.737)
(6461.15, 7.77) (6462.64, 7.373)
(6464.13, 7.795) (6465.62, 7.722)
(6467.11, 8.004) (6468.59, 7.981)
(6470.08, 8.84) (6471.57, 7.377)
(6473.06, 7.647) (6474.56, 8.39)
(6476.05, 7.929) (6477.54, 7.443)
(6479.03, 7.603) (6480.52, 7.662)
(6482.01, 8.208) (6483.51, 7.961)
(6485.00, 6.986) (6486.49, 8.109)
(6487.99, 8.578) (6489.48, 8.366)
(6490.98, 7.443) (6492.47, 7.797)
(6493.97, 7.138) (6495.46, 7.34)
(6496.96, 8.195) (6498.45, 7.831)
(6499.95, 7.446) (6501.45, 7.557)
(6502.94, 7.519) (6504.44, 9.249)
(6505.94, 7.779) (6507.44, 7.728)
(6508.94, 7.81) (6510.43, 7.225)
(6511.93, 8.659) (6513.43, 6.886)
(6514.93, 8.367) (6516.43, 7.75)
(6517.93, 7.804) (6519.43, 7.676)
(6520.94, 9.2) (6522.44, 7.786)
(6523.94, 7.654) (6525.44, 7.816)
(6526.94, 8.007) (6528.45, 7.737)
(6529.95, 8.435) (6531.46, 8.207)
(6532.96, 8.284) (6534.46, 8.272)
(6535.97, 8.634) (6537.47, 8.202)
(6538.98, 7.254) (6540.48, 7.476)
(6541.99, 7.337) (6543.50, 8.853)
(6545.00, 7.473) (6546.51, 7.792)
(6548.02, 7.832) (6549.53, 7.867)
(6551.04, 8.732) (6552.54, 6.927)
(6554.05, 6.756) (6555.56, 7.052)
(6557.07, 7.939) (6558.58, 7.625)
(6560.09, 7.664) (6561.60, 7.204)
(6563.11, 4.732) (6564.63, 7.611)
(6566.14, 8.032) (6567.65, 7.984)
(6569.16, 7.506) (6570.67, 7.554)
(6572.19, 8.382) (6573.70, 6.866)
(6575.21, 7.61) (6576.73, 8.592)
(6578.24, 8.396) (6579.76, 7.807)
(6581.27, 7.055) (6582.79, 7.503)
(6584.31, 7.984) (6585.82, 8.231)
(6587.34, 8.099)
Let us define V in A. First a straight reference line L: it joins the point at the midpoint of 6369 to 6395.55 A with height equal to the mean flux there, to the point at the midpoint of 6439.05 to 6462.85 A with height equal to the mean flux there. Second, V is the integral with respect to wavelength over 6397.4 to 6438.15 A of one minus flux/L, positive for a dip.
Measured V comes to 1.3 A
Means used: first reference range 8.2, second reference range 8.21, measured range 7.95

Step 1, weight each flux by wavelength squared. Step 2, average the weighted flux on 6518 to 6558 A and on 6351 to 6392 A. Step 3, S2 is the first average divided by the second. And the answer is 1.0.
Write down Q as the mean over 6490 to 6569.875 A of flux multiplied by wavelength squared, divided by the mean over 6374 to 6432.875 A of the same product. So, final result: 1.01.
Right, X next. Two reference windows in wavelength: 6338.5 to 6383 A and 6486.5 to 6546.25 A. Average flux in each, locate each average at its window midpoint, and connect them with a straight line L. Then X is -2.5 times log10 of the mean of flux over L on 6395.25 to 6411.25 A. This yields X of 0.04 mag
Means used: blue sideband 8.09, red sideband 7.92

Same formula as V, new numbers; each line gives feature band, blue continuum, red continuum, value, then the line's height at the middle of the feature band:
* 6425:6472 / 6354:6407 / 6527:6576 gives -1.0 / 7.93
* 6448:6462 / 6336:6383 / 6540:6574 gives -0.9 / 7.83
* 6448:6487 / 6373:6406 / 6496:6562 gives -0.1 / 7.98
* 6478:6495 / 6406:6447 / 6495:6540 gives 0.3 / 7.95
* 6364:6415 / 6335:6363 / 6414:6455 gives 0.4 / 8.11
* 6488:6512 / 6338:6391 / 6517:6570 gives 0.1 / 7.85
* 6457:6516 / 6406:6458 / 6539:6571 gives -0.5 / 7.81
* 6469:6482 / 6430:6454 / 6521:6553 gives 0.3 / 8.06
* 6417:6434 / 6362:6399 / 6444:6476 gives 0.3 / 8.12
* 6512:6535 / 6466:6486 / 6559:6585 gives -0.9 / 7.71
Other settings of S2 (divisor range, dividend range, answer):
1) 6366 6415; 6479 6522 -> 1.01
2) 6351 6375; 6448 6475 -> 1.05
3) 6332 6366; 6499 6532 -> 1.01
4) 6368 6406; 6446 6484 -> 1.01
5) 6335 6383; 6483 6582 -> 1.01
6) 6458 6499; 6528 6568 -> 1.00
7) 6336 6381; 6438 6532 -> 1.02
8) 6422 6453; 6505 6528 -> 1.01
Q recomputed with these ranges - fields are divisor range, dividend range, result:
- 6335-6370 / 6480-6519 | 1.01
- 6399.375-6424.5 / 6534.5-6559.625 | 1.02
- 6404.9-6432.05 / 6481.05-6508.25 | 1.02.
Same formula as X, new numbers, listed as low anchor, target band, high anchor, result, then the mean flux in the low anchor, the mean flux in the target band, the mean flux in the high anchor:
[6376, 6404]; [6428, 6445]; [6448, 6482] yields 0.01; 8.21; 8.07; 8.05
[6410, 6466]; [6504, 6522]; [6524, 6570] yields -0.02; 8.08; 7.98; 7.71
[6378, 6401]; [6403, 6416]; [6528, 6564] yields 0.05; 8.19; 7.74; 7.68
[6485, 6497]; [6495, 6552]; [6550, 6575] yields -0.04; 7.79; 7.94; 7.42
